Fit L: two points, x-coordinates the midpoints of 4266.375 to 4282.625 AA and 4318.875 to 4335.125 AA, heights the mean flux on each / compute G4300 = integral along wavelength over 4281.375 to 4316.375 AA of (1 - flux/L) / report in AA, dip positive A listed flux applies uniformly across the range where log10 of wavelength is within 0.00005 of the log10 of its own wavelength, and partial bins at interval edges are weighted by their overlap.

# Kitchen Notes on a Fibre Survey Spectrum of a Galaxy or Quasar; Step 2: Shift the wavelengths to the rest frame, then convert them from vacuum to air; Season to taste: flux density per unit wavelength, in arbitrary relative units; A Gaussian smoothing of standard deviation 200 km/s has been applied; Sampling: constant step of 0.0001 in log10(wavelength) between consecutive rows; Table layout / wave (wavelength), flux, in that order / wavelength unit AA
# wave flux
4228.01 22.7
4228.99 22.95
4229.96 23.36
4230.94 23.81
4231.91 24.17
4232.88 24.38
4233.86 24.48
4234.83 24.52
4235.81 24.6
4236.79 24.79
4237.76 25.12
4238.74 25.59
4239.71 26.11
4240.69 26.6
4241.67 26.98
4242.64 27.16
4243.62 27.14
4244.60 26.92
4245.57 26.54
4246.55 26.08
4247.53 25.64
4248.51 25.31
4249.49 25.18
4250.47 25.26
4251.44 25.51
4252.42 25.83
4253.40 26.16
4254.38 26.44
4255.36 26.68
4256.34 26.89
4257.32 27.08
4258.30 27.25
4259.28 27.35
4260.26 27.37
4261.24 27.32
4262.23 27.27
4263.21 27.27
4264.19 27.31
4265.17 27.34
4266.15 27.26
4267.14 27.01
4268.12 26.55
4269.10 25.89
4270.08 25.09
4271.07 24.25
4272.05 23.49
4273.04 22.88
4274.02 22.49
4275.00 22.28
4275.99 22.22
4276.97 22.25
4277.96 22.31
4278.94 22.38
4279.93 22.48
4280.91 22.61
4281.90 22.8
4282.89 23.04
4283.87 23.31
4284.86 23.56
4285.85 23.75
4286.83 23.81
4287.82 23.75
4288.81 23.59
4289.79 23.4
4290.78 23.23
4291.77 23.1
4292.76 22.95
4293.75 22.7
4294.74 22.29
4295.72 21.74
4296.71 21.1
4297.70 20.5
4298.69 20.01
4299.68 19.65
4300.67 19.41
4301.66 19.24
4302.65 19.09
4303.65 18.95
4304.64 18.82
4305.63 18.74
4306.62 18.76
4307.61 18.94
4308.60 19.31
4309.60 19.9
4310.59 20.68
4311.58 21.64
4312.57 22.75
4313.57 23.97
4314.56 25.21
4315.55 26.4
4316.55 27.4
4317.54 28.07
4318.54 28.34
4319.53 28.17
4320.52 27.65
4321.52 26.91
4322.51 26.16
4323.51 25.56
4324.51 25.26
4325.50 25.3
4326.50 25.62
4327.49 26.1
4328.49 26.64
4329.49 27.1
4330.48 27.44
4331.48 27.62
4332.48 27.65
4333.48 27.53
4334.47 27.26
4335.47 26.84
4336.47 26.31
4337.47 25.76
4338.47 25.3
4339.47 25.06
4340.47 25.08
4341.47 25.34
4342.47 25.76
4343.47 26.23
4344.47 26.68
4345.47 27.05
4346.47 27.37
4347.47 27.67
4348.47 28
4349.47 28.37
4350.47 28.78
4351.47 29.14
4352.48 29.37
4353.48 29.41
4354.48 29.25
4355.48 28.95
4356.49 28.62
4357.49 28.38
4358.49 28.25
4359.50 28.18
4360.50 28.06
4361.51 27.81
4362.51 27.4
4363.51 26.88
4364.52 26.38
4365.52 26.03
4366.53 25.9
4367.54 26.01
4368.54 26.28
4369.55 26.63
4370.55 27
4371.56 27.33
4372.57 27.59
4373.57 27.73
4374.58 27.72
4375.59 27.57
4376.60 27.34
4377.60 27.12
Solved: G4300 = 4.6 AA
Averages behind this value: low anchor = 23.6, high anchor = 26.8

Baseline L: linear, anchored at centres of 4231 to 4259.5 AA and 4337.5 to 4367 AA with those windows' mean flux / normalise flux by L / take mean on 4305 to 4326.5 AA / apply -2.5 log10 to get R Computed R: 0.12 mag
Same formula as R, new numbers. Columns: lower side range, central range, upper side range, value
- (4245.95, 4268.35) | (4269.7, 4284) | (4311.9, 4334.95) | 0.16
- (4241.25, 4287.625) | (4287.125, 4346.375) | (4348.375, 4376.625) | 0.11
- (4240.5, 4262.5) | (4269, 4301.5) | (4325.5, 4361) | 0.18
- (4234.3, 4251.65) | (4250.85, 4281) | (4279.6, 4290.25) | -0.04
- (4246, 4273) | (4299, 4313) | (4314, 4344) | 0.32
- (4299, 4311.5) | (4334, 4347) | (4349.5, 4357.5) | 0.01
